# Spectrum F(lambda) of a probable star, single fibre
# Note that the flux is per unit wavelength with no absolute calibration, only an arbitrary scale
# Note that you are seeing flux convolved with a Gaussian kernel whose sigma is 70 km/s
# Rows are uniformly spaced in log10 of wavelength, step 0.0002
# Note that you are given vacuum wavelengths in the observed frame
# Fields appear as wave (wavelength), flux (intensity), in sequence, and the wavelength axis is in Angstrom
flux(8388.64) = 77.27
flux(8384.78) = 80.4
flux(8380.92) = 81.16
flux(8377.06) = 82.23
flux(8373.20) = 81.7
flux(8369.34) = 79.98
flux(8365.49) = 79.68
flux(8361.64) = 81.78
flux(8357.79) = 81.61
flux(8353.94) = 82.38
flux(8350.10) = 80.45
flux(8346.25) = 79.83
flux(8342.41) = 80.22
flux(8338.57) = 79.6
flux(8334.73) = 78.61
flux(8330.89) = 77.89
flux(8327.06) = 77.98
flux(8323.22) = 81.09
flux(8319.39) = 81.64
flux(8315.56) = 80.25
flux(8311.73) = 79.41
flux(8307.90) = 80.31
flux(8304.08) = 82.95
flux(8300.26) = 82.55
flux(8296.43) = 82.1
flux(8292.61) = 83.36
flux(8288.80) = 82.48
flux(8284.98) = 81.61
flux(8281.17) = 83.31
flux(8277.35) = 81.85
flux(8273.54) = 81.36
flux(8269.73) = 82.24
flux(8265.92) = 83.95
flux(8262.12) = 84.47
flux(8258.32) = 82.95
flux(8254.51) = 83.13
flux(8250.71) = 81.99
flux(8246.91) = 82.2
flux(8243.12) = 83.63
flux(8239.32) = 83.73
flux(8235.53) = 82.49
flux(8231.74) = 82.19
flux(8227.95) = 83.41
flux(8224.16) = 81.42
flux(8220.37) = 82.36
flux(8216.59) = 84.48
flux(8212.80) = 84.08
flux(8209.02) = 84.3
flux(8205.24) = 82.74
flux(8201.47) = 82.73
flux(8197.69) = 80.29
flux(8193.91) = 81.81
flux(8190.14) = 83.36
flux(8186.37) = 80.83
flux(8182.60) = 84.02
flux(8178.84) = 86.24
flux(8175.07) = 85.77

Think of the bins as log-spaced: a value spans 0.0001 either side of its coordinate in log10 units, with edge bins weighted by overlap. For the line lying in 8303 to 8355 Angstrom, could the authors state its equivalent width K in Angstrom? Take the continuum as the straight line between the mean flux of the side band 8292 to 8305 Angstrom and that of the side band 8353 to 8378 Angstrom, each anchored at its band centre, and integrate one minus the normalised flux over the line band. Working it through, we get 1.2 Angstrom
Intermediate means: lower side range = 82.6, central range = 80.1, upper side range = 81.2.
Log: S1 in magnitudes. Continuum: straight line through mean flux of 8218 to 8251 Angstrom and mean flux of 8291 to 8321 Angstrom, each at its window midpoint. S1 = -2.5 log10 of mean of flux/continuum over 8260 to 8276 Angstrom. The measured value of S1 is -0.01 mag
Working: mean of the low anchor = 82.7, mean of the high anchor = 81.5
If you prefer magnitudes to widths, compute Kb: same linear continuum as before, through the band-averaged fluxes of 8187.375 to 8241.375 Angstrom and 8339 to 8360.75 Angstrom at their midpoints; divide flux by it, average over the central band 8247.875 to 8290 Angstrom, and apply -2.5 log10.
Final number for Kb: -0.01 mag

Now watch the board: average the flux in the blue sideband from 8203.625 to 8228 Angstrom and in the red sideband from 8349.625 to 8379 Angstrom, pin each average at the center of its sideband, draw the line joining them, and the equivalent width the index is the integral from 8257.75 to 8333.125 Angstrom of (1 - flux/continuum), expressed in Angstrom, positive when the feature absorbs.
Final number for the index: 0.5 Angstrom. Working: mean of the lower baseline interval 83.2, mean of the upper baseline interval 81.3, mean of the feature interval 81.7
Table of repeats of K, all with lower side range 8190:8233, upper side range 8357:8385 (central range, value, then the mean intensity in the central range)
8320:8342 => 0.6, 79.3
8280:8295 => -0.1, 82.7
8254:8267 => -0.2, 83.7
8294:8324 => 0.1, 81.3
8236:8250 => -0.1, 83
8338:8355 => 0.2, 80.5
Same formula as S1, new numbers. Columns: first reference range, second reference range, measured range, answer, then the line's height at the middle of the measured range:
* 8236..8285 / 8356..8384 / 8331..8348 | 0.030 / 81.6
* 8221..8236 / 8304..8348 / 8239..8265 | -0.019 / 81.7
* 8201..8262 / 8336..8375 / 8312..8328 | 0.015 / 81.4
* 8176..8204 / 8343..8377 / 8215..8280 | -0.008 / 82.2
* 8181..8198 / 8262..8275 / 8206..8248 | -0.008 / 82.5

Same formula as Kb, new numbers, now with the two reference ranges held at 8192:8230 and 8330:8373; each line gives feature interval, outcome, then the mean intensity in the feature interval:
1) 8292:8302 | -0.02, 82.5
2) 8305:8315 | 0.01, 80.2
